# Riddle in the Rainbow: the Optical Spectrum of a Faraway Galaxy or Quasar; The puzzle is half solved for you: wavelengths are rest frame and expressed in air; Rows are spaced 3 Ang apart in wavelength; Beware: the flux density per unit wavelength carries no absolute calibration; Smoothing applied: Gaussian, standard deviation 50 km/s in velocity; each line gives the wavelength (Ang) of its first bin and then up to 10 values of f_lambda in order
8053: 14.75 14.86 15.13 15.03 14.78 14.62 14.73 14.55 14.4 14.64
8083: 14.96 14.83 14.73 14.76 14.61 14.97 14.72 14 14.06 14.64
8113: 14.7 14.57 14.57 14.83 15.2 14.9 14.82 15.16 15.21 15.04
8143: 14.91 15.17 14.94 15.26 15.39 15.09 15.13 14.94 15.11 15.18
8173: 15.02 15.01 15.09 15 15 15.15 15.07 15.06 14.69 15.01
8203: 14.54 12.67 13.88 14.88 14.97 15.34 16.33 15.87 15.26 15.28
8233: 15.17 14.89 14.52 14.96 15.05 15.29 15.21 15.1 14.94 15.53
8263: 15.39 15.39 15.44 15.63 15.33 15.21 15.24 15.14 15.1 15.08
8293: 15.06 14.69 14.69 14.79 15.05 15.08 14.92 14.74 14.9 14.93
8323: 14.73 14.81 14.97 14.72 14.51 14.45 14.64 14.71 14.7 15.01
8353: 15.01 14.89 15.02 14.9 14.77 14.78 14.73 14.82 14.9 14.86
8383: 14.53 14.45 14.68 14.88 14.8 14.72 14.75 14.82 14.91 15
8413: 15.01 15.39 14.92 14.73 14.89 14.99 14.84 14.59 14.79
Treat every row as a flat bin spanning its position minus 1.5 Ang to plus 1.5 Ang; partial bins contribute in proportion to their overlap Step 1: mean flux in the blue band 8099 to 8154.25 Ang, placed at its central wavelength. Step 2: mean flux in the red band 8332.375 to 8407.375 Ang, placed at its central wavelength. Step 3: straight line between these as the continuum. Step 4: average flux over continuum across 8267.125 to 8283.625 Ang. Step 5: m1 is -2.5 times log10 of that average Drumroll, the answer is -0.04 mag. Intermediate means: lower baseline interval 14.8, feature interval 15.4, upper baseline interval 14.8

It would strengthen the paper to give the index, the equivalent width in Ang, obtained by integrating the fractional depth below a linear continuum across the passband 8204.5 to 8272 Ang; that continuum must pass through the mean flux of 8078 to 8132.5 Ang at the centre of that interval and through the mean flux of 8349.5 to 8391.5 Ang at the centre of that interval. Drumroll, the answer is -1.5 Ang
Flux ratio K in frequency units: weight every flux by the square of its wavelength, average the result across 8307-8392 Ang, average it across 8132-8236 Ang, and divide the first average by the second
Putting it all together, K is 1.02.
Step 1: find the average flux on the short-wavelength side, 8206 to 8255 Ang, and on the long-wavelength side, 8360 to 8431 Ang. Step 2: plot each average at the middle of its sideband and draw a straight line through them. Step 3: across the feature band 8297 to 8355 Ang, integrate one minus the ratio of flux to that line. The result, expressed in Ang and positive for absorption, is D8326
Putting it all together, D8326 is 0.5 Ang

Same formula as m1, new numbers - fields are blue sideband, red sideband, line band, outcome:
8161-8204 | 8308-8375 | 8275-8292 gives -0.02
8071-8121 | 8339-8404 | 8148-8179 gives -0.03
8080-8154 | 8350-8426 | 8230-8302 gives -0.02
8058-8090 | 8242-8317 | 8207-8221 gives 0.01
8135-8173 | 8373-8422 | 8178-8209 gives 0.03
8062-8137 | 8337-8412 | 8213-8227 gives -0.06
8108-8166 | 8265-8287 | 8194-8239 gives 0.02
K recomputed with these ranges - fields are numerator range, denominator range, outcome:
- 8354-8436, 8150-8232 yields 1.04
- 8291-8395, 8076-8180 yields 1.05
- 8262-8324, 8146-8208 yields 1.04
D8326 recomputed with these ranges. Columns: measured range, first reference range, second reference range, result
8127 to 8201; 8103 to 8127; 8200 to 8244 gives -1.62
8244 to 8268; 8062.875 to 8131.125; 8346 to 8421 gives -0.77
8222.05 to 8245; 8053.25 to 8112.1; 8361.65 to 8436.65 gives -0.62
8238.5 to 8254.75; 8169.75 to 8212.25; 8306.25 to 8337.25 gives -0.30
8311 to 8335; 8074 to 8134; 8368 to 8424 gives -0.04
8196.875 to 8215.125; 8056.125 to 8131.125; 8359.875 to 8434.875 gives 0.55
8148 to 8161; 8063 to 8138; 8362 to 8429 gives -0.38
